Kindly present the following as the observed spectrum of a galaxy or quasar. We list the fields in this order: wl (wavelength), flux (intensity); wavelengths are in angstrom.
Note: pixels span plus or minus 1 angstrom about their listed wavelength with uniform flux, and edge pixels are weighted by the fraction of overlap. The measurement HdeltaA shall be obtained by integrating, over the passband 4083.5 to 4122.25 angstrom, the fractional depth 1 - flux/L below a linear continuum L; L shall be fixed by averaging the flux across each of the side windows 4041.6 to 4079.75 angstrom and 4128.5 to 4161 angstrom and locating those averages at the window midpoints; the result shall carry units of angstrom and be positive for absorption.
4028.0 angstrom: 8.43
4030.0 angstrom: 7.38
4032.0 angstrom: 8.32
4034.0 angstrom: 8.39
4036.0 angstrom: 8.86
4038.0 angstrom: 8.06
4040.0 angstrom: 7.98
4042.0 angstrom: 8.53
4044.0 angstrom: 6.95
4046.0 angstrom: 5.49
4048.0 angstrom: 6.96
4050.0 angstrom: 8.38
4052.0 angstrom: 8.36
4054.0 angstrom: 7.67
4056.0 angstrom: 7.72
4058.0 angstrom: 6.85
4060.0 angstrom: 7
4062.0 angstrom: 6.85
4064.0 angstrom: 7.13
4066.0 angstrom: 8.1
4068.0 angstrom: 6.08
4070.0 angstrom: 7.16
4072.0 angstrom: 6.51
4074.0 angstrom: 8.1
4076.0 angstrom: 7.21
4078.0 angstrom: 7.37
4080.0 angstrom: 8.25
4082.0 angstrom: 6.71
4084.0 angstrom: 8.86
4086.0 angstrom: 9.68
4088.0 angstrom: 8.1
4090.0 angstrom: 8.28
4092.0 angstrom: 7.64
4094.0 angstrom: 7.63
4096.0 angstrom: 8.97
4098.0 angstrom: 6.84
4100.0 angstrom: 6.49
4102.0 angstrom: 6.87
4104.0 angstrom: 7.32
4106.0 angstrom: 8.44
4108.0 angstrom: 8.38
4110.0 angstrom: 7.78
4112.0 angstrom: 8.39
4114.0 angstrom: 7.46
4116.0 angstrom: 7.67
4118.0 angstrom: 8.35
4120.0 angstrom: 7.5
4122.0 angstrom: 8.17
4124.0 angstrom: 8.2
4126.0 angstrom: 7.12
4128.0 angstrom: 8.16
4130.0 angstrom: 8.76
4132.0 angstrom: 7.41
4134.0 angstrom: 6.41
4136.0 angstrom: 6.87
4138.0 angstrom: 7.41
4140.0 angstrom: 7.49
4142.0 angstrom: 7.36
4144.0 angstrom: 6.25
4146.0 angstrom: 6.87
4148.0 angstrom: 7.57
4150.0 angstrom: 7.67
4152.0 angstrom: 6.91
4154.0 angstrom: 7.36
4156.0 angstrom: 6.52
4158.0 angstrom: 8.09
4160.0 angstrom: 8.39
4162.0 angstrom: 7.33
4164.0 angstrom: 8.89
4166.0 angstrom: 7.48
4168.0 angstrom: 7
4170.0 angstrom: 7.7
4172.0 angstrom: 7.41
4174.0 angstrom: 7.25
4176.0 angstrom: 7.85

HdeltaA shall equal -3.2 angstrom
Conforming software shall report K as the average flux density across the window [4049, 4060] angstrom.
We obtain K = 7.72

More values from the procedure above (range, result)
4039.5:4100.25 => 7.55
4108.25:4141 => 7.71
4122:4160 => 7.41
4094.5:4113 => 7.72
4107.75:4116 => 7.93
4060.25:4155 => 7.57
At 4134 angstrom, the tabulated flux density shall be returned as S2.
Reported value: 6.41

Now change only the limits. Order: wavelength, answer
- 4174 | 7.25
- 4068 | 6.08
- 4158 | 8.09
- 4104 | 7.32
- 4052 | 8.36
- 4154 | 7.36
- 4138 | 7.41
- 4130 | 8.76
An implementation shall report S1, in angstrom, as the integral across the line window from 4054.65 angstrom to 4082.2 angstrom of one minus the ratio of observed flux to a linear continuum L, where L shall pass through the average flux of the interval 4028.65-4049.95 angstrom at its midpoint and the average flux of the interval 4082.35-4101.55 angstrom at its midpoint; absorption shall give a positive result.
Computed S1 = 2.2 angstrom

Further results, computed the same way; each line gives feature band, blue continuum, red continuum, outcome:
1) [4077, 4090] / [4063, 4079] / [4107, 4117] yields -1.29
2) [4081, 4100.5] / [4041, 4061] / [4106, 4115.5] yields -0.36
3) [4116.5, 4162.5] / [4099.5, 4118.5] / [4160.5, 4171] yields 1.38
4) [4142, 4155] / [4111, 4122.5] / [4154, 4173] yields 1.00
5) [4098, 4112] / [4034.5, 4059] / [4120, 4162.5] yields -0.05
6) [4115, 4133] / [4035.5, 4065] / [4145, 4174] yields -1.02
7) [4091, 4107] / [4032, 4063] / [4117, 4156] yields -0.01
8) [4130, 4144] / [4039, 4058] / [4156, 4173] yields 0.84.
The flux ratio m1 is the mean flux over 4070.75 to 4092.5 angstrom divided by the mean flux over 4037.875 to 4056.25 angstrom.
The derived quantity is 1.0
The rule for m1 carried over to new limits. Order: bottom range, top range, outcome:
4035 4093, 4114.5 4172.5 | 0.99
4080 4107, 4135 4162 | 0.93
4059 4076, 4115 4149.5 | 1.05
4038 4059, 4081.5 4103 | 1.04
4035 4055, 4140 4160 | 0.94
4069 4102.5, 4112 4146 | 0.98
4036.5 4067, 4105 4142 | 1.04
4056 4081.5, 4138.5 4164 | 1.02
